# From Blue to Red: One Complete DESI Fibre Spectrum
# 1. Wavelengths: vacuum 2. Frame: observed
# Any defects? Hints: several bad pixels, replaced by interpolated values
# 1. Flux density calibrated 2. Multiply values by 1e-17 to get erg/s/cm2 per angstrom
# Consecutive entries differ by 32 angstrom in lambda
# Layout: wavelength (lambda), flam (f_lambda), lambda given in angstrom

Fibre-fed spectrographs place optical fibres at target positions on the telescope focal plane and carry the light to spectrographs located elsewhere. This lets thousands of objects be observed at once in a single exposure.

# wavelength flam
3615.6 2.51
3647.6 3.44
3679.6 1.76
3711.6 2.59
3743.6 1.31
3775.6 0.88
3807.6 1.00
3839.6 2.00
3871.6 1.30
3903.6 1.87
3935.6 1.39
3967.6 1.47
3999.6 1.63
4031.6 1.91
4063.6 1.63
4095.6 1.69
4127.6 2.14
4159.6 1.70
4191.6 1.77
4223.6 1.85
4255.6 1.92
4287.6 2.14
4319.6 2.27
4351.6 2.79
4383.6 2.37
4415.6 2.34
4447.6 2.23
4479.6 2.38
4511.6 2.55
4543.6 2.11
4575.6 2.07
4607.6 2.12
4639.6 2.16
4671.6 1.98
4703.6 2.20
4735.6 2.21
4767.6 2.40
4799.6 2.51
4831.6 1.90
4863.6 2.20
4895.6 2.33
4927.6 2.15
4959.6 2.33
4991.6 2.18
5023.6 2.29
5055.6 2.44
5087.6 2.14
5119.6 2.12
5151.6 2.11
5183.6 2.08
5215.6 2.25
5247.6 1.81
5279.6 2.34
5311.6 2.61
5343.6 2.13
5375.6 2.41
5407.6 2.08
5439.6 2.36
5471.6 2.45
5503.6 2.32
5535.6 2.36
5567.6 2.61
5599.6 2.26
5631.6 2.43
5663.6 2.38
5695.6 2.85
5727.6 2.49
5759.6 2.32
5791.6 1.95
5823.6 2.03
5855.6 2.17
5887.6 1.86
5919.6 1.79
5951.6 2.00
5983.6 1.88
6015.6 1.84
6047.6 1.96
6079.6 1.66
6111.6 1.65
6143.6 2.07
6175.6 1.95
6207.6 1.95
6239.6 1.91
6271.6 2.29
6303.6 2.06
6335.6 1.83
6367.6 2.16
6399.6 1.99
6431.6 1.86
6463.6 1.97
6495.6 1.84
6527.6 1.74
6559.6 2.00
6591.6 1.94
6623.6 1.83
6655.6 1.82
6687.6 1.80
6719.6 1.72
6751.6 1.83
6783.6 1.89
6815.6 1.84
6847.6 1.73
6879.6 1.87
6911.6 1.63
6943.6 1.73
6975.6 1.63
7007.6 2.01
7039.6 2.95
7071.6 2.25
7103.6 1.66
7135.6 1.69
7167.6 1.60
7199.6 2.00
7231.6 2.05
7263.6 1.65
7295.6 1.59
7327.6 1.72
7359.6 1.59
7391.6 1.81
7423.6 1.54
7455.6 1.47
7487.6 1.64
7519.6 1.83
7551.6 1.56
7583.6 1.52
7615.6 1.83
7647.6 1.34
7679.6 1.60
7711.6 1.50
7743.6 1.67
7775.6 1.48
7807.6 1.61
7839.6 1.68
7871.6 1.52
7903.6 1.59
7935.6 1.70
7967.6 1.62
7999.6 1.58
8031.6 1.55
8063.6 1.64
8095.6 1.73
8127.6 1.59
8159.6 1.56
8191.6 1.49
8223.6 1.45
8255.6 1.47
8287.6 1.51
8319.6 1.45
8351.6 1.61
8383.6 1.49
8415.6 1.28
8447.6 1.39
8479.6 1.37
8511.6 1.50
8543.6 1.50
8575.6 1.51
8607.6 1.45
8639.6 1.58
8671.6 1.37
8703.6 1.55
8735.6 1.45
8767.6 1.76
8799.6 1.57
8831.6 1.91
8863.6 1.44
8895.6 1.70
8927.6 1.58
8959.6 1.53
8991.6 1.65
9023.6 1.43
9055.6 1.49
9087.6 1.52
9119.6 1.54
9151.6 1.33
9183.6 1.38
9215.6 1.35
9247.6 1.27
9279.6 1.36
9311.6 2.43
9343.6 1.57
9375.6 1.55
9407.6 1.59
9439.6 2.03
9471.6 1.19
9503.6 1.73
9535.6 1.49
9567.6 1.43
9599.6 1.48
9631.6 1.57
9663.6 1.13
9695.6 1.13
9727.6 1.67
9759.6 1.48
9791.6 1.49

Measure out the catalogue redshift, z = 0.07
